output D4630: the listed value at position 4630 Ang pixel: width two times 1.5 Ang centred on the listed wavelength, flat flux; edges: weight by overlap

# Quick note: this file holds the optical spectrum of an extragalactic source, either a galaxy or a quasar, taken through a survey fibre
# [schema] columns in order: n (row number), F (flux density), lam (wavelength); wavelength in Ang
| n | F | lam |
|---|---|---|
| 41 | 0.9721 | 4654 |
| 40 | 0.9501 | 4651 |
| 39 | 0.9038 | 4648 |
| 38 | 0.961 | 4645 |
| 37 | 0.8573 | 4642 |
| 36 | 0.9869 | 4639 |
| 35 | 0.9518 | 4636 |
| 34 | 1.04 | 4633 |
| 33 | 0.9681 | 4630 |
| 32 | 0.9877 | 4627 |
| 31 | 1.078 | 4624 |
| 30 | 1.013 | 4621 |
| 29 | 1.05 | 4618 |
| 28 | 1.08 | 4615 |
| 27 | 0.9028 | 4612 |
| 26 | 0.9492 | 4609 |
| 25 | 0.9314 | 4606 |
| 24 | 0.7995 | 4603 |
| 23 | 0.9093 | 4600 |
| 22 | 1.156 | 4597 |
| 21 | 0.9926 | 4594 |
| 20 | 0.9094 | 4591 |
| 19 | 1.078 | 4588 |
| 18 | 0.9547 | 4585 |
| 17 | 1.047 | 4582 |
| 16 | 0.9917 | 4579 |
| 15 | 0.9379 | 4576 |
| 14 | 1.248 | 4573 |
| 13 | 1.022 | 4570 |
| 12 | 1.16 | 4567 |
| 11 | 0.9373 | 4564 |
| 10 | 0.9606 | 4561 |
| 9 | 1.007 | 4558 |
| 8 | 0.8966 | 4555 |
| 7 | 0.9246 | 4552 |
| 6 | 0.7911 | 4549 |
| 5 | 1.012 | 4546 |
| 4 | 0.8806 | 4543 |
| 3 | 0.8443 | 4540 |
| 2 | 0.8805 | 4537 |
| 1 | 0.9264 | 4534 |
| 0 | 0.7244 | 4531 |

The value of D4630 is 0.9681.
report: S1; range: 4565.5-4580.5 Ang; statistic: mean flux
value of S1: 1.07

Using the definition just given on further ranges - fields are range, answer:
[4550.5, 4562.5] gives 0.947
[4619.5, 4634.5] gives 1.02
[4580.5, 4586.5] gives 1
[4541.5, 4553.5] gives 0.902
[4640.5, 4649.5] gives 0.907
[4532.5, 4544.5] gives 0.883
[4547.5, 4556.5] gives 0.871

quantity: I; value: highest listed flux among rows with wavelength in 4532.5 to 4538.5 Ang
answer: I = 0.9264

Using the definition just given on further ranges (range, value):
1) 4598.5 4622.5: 1.08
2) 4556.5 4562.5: 1.007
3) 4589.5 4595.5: 0.9926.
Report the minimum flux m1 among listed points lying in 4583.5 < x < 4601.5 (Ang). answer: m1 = 0.9093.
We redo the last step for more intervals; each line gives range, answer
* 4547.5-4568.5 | 0.7911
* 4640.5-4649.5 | 0.8573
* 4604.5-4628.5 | 0.9028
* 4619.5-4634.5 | 0.9681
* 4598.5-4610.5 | 0.7995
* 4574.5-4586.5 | 0.9379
